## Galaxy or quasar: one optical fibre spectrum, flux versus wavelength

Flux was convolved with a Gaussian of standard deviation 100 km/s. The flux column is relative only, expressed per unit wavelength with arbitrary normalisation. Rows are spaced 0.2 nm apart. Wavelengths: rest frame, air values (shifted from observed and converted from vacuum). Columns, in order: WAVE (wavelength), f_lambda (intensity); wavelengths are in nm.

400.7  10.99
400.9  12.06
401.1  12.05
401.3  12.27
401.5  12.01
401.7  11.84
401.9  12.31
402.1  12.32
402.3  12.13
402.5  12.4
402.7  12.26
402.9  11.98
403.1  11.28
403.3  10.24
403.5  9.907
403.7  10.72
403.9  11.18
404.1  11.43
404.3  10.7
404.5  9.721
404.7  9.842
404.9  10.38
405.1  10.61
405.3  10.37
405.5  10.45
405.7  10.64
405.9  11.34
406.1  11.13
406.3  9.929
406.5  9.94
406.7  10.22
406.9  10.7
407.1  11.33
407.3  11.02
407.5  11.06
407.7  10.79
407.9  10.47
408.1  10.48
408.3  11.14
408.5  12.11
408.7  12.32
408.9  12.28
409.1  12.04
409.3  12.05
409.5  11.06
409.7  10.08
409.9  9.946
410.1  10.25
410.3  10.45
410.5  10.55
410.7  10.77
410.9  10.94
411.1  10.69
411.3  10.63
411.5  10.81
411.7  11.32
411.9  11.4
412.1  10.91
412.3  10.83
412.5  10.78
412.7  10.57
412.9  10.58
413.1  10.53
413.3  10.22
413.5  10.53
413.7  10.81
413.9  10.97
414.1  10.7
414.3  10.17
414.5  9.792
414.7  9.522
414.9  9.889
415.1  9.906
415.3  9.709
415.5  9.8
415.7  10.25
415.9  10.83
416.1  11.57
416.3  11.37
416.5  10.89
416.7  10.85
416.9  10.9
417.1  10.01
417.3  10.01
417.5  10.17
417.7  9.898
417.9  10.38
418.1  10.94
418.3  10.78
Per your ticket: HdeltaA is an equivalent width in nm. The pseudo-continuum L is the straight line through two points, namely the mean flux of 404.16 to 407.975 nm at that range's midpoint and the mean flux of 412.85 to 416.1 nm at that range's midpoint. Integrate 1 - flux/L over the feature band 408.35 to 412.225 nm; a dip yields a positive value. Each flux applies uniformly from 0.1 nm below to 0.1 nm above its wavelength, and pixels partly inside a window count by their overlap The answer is -0.24 nm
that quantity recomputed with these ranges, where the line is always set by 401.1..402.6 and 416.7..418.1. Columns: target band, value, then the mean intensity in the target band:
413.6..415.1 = 0.06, 10.2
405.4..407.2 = 0.16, 10.6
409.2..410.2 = 0.05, 10.7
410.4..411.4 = 0.03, 10.7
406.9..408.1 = 0.07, 10.9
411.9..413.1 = 0.01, 10.8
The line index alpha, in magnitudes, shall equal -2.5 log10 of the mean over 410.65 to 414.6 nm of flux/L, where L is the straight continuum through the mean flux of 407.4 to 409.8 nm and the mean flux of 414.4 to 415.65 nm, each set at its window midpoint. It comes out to -0.03 mag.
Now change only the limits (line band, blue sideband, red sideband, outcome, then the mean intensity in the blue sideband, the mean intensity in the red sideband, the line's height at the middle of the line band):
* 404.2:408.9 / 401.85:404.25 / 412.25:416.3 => 0.04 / 11.5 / 10.4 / 11.1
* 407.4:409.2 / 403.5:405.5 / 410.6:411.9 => -0.07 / 10.5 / 10.9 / 10.7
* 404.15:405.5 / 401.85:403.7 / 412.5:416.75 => 0.11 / 11.6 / 10.5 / 11.4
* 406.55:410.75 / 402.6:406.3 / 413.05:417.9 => -0.04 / 10.8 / 10.4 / 10.6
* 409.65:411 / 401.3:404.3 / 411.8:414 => 0.05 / 11.6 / 10.7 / 10.9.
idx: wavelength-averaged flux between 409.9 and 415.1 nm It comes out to 10.6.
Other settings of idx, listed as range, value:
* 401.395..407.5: 11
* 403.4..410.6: 10.8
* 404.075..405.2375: 10.4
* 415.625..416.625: 11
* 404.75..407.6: 10.6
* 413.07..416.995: 10.5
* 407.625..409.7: 11.4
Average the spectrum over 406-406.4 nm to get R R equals 10.5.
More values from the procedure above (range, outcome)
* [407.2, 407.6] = 11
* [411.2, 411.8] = 10.9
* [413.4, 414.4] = 10.6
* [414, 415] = 10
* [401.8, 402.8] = 12.3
